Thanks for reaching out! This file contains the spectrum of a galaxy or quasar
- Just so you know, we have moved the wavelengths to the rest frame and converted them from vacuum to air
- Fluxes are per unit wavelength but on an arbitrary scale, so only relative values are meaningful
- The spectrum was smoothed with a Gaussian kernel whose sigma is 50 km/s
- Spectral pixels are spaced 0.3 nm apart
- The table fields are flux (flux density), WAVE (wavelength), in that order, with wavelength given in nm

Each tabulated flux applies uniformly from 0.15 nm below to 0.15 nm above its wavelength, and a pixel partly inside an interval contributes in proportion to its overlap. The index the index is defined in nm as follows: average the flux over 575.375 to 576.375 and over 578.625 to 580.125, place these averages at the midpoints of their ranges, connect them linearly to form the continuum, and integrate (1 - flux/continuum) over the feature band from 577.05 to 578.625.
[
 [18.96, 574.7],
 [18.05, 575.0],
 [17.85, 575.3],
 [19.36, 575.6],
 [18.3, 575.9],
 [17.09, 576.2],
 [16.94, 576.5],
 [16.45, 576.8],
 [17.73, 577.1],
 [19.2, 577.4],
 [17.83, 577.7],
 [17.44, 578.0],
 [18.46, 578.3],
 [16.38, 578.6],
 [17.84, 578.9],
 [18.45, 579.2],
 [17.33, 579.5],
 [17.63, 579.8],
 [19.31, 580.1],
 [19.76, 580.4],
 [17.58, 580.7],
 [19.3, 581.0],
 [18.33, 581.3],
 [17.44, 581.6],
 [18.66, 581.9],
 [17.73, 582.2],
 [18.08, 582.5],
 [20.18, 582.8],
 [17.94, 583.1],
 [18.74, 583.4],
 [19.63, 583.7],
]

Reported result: 0.004 nm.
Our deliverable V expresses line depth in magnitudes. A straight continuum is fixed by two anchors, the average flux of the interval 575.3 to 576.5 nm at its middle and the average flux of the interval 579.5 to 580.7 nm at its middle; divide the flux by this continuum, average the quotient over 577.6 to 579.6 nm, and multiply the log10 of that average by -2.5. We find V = 0.04 mag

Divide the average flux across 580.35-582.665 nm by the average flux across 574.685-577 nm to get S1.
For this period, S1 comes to 1.03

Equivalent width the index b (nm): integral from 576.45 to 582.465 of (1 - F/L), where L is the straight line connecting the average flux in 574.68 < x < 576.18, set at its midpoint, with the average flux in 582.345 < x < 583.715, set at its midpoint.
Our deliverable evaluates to 0.19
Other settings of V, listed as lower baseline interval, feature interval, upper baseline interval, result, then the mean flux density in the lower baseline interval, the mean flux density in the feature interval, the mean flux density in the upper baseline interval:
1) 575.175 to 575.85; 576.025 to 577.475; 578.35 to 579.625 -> 0.05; 18.6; 17.4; 17.6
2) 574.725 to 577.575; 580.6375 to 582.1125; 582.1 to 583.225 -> 0.01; 17.9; 18.3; 18.5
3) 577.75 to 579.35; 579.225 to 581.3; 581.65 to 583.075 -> -0.02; 17.7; 18.5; 18.5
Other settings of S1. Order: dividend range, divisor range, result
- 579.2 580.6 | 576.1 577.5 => 1.06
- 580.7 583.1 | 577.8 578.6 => 1.04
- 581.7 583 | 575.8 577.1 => 1.08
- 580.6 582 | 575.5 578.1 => 1.03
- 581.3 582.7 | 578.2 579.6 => 1.02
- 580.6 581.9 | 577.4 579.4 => 1.02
